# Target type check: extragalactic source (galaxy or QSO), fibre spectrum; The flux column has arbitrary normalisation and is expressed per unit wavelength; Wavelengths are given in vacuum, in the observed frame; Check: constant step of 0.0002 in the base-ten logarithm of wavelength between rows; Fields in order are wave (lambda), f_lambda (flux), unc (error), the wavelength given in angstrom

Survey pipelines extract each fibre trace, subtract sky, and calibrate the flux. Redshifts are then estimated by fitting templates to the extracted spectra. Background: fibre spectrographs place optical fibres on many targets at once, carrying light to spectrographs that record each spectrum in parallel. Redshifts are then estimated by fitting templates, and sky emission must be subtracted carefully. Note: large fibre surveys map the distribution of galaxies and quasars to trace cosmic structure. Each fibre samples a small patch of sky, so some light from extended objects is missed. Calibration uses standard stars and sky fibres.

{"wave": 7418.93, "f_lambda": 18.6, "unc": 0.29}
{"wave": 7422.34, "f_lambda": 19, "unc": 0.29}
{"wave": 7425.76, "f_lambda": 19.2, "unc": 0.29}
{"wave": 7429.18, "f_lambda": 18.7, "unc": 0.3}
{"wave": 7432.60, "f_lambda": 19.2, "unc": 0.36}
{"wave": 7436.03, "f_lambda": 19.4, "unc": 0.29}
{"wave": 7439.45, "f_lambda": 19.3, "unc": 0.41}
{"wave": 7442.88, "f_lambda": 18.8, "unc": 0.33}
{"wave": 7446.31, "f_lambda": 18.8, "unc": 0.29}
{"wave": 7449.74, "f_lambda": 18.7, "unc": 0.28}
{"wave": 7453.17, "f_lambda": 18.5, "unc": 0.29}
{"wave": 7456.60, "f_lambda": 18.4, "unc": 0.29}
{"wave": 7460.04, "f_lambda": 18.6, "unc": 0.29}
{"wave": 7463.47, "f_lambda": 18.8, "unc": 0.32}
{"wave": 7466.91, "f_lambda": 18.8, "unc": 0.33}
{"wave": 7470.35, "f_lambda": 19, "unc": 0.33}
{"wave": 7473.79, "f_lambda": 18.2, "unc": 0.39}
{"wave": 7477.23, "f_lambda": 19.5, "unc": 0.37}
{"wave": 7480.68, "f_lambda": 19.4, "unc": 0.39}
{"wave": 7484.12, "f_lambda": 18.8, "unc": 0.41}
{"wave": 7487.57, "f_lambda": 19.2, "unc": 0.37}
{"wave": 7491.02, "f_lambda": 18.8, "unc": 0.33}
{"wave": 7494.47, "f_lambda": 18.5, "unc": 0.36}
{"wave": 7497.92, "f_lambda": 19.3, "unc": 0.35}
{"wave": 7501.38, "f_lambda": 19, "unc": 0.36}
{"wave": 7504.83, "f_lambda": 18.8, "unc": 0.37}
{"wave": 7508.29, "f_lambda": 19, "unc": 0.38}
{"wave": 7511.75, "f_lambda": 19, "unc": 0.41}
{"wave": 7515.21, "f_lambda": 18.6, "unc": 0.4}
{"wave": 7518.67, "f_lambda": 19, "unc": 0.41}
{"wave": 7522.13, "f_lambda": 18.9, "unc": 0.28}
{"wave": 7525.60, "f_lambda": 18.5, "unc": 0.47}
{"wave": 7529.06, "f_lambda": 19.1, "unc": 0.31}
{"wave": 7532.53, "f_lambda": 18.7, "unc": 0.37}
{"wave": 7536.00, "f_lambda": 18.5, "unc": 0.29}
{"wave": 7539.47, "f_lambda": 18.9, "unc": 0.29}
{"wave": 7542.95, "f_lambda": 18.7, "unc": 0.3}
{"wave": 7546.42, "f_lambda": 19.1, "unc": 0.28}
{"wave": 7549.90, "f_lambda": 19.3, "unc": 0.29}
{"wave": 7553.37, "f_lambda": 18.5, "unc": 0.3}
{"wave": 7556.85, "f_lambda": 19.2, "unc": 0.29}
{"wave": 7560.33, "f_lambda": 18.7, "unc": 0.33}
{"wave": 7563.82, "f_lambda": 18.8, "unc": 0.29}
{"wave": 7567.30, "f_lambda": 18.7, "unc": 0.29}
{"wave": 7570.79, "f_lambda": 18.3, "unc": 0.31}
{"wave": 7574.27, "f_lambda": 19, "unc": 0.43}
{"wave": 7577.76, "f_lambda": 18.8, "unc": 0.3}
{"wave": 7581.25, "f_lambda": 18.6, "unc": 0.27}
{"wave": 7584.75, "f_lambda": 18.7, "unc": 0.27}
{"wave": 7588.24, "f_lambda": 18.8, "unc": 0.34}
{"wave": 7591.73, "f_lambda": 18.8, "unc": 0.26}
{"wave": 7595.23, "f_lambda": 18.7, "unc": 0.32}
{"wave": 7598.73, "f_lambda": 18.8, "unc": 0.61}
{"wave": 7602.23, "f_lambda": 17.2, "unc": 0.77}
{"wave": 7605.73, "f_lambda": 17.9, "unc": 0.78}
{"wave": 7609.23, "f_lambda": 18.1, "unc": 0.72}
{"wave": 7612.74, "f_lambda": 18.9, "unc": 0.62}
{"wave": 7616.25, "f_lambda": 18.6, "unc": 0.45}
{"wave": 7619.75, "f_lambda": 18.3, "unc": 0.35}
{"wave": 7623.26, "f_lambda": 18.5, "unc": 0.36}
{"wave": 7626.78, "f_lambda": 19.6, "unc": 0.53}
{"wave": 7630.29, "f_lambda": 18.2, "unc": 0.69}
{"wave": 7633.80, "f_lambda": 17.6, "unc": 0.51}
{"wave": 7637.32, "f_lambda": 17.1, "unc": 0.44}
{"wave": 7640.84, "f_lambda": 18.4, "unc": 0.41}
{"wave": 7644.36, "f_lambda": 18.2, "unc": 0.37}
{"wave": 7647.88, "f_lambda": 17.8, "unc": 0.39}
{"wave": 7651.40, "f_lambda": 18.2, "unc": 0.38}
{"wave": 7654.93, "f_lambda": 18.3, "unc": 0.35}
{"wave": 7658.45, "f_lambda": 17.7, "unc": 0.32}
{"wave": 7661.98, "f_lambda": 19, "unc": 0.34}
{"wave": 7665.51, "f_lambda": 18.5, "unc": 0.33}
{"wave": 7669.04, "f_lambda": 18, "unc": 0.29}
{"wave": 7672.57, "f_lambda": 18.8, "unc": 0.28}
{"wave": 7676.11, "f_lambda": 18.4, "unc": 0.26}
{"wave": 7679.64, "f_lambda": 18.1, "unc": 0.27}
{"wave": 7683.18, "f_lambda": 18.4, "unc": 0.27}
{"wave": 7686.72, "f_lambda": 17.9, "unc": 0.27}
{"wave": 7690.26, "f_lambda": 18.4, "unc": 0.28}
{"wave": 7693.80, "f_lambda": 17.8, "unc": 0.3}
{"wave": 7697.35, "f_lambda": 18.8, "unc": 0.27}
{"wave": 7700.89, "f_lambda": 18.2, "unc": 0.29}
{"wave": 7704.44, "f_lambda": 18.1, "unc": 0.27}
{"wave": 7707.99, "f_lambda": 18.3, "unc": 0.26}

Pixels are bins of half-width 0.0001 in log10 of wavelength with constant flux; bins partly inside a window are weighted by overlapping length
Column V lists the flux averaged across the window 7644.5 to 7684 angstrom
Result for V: 18.3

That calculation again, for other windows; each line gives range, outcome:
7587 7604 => 18.5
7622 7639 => 18.2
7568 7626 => 18.5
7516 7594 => 18.8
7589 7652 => 18.3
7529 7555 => 18.8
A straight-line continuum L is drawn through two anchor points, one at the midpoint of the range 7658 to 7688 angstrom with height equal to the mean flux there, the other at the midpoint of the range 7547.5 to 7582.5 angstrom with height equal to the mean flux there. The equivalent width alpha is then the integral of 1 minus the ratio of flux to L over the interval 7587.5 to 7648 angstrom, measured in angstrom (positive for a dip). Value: 0.9 angstrom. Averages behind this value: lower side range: 18.8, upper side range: 18.3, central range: 18.3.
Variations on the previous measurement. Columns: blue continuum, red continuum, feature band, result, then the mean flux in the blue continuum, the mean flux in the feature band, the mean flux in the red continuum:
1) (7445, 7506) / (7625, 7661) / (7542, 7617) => -1.0 angstrom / 18.8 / 18.6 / 18.1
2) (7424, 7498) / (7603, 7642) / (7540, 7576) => -0.6 angstrom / 18.9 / 18.8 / 18.3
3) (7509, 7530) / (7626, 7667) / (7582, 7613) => 0.0 angstrom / 18.9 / 18.4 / 18.2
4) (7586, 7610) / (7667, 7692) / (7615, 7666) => 0.2 angstrom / 18.4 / 18.3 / 18.3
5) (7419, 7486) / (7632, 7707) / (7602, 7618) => 0.1 angstrom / 18.9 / 18.2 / 18.2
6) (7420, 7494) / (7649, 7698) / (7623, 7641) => 0.2 angstrom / 18.9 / 18.2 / 18.3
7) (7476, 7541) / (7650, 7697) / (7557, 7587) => -0.1 angstrom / 18.9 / 18.7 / 18.3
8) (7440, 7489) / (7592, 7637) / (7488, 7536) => -0.5 angstrom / 18.8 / 18.9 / 18.3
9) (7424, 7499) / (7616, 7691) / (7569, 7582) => -0.1 angstrom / 18.9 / 18.7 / 18.3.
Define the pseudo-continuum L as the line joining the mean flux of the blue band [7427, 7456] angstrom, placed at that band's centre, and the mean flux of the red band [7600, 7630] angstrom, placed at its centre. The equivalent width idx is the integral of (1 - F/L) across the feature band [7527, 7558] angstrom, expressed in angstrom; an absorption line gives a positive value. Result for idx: -0.5 angstrom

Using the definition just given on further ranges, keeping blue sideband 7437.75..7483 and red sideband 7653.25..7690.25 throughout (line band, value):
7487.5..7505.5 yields -0.17 angstrom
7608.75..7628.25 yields -0.26 angstrom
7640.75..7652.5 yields 0.17 angstrom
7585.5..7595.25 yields -0.14 angstrom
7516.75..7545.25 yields -0.20 angstrom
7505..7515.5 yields -0.10 angstrom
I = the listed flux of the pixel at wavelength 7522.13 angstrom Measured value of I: 18.9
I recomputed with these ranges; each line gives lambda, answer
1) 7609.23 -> 18.1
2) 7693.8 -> 17.8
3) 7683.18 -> 18.4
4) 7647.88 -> 17.8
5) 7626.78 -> 19.6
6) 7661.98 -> 19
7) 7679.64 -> 18.1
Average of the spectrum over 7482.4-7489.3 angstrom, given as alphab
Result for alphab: 19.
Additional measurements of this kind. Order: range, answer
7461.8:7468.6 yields 18.8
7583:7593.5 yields 18.8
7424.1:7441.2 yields 19.2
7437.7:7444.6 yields 19.1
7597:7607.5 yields 18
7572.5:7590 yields 18.8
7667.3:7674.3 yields 18.4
